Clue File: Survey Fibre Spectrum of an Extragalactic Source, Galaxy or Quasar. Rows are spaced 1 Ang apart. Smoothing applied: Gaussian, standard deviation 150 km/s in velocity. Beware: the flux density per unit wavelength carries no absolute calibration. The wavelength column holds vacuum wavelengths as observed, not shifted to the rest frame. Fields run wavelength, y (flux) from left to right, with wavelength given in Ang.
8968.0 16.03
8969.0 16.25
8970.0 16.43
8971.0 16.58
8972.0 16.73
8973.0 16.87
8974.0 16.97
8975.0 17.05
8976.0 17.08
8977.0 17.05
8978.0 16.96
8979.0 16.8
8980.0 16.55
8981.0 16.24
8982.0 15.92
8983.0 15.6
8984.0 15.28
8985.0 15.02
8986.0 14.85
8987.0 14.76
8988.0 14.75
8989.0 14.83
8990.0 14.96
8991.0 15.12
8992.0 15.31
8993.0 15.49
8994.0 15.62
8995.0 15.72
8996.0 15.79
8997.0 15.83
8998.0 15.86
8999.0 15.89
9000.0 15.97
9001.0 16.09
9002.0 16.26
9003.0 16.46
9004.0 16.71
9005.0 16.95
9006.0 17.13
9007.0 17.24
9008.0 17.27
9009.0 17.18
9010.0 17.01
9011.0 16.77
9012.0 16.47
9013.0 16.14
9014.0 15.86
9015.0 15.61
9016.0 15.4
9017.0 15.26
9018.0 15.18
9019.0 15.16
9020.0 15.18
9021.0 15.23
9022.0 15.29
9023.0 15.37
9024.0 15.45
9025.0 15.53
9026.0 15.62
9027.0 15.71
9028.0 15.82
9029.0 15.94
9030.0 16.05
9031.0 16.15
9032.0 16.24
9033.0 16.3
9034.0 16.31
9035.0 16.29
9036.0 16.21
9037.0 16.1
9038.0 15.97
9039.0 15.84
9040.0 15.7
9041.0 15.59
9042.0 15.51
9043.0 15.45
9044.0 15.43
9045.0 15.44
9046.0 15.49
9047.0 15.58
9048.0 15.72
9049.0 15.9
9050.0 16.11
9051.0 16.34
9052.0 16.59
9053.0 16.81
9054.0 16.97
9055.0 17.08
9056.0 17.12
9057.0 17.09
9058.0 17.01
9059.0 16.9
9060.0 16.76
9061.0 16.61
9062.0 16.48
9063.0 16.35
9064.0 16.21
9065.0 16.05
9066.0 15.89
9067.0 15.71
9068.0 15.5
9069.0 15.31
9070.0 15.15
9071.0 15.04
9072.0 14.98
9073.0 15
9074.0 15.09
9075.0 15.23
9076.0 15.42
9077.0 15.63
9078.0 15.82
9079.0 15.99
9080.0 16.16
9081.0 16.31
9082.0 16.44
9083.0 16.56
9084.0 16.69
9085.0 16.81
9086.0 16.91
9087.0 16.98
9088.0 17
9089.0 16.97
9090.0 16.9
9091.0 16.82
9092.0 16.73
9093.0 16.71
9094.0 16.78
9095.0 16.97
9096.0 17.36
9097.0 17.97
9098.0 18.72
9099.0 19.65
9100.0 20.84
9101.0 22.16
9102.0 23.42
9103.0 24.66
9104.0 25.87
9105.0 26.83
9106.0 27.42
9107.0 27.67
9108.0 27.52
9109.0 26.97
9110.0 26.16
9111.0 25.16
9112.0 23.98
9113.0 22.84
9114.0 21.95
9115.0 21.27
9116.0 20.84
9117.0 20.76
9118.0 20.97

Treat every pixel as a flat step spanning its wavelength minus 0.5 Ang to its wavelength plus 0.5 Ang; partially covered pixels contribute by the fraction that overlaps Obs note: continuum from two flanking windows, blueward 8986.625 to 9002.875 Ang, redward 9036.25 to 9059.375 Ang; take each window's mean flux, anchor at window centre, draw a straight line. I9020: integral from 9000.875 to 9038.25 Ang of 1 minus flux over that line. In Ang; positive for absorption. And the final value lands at -0.6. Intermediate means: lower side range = 15.5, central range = 16.1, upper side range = 16.2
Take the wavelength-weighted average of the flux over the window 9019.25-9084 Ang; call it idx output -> 15.9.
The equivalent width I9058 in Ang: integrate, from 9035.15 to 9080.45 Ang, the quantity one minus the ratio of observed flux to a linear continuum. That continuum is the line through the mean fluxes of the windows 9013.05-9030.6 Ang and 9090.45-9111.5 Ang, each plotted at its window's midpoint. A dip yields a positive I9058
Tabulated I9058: 6.00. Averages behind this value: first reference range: 15.5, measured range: 16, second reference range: 22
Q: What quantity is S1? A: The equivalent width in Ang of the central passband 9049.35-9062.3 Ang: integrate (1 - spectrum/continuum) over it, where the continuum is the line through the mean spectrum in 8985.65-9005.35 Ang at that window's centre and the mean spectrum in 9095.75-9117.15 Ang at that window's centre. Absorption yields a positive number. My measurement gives 2.0 Ang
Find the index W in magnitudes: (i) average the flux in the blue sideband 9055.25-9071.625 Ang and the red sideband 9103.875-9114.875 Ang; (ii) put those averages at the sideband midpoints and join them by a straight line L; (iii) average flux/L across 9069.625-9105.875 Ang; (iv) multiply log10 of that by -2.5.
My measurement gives 0.19 mag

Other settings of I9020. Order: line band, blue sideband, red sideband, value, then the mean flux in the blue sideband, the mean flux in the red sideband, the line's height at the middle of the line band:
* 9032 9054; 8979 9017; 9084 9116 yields 2.68 Ang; 15.9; 21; 18.2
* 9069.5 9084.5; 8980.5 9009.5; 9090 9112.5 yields 3.57 Ang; 15.9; 22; 20.6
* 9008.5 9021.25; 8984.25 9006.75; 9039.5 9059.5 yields -0.01 Ang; 15.7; 16.2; 15.9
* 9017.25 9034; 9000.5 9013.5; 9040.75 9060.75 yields 0.89 Ang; 16.7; 16.3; 16.5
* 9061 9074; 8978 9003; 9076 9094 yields 0.56 Ang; 15.6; 16.5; 16.4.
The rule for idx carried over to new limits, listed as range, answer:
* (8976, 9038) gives 15.9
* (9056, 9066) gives 16.6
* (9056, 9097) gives 16.3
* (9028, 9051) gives 15.9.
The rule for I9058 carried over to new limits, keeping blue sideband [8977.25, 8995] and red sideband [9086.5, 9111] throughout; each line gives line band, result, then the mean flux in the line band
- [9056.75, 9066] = 1.3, 16.6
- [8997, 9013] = -0.1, 16.6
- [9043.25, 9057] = 1.8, 16.2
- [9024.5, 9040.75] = 1.7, 16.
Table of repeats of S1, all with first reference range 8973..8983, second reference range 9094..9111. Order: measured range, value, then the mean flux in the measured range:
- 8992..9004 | 1.21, 15.9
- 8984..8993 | 1.16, 15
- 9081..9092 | 2.68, 16.8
